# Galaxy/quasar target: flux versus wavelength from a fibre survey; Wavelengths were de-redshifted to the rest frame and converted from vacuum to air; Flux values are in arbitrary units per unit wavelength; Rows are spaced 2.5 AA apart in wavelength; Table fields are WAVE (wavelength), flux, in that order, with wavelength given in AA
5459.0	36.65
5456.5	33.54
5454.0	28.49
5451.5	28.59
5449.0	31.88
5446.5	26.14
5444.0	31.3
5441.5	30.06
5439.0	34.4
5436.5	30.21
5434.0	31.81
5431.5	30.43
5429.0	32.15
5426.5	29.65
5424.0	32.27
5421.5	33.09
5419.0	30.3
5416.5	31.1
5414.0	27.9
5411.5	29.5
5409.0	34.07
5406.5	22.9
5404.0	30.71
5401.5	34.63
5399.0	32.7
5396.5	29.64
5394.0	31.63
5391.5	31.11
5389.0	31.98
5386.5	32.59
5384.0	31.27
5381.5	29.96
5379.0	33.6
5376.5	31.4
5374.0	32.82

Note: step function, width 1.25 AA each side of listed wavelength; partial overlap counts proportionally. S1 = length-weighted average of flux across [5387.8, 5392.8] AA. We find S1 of 31.5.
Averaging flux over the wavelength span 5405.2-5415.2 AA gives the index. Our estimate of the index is 28.6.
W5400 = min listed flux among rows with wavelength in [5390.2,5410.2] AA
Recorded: 22.9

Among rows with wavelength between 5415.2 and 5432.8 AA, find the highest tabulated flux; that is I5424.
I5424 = 33.09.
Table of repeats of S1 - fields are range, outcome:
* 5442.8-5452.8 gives 29.5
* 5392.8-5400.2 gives 31.3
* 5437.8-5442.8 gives 32.2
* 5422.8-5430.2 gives 31.3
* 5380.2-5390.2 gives 31.5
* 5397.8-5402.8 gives 33.6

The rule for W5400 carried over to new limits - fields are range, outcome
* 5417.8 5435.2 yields 29.65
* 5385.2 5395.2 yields 31.11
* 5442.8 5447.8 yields 26.14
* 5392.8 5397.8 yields 29.64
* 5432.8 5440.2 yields 30.21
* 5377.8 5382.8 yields 29.96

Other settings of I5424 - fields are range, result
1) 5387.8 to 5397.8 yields 31.98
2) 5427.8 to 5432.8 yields 32.15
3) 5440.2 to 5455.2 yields 31.88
